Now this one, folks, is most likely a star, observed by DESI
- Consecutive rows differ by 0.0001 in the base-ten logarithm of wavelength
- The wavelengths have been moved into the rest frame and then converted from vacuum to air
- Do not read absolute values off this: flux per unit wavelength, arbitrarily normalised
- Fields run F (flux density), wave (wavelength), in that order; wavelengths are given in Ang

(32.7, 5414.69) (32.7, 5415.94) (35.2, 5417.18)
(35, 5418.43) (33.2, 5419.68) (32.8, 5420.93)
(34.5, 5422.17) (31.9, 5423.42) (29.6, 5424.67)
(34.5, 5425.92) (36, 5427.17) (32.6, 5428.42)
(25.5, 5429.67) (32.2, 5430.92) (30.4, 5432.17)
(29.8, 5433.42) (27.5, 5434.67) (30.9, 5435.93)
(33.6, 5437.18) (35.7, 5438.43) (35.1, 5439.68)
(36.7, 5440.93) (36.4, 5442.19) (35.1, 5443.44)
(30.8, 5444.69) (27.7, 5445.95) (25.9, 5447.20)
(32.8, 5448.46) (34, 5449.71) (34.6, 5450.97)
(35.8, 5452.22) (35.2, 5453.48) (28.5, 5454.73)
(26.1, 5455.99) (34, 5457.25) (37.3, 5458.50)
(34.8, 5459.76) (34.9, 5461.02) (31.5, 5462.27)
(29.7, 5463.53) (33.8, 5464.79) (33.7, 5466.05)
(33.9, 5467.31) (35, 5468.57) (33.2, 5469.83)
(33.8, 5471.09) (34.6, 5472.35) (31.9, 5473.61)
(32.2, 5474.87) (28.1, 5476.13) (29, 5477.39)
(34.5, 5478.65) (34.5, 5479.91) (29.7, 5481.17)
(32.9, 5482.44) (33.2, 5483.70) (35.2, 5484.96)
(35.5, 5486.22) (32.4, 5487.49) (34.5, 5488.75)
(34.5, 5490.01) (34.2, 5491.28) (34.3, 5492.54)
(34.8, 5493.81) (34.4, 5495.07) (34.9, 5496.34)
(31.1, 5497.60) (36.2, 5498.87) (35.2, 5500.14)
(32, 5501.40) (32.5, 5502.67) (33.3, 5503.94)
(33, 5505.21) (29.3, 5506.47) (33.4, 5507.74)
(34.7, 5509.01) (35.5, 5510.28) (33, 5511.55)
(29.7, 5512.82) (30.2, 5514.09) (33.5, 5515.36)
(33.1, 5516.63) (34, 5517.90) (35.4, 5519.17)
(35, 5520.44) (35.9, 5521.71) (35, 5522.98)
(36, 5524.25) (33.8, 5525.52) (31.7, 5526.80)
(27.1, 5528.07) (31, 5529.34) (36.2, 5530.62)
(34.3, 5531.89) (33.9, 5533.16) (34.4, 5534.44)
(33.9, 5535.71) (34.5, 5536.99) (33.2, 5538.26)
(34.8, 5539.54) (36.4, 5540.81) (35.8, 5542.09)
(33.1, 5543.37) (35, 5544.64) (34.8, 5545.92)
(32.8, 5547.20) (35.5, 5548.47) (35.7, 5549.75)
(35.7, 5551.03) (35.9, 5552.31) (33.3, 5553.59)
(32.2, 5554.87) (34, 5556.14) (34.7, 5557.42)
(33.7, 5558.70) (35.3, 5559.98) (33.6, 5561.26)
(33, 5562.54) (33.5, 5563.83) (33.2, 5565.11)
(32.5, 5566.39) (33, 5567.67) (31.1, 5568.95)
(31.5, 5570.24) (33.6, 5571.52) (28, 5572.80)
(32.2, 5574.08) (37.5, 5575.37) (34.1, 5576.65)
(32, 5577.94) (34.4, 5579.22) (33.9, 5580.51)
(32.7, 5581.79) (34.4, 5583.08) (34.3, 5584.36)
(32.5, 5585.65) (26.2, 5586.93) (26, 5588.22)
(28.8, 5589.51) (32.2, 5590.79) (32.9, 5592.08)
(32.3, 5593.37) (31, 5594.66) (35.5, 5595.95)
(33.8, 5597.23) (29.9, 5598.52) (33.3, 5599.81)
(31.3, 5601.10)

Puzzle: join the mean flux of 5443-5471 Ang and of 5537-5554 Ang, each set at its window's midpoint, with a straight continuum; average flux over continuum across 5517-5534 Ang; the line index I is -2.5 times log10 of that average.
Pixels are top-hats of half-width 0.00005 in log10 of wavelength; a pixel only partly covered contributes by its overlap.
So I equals 0.02 mag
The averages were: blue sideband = 32.7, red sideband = 34.8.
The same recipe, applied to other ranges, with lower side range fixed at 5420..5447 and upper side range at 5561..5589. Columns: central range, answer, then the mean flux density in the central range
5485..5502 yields -0.06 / 34.2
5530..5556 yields -0.07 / 34.6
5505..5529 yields -0.03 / 33.1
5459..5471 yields -0.04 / 33.4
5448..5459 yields -0.03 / 33.1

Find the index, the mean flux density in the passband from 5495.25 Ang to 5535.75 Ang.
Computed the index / 33.4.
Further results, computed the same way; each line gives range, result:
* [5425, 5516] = 32.9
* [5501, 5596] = 33.2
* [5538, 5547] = 34.7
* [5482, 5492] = 34.1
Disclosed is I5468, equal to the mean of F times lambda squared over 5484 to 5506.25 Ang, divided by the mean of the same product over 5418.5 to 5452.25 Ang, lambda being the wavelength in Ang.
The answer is 1.07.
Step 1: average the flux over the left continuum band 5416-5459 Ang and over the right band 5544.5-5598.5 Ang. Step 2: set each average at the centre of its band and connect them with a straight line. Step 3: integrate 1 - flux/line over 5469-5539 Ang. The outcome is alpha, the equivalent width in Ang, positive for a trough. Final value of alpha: -1.2 Ang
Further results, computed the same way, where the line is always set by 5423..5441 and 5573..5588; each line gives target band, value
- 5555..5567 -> -0.4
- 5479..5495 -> -0.8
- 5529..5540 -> -0.5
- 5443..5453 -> 0.0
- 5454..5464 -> 0.0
